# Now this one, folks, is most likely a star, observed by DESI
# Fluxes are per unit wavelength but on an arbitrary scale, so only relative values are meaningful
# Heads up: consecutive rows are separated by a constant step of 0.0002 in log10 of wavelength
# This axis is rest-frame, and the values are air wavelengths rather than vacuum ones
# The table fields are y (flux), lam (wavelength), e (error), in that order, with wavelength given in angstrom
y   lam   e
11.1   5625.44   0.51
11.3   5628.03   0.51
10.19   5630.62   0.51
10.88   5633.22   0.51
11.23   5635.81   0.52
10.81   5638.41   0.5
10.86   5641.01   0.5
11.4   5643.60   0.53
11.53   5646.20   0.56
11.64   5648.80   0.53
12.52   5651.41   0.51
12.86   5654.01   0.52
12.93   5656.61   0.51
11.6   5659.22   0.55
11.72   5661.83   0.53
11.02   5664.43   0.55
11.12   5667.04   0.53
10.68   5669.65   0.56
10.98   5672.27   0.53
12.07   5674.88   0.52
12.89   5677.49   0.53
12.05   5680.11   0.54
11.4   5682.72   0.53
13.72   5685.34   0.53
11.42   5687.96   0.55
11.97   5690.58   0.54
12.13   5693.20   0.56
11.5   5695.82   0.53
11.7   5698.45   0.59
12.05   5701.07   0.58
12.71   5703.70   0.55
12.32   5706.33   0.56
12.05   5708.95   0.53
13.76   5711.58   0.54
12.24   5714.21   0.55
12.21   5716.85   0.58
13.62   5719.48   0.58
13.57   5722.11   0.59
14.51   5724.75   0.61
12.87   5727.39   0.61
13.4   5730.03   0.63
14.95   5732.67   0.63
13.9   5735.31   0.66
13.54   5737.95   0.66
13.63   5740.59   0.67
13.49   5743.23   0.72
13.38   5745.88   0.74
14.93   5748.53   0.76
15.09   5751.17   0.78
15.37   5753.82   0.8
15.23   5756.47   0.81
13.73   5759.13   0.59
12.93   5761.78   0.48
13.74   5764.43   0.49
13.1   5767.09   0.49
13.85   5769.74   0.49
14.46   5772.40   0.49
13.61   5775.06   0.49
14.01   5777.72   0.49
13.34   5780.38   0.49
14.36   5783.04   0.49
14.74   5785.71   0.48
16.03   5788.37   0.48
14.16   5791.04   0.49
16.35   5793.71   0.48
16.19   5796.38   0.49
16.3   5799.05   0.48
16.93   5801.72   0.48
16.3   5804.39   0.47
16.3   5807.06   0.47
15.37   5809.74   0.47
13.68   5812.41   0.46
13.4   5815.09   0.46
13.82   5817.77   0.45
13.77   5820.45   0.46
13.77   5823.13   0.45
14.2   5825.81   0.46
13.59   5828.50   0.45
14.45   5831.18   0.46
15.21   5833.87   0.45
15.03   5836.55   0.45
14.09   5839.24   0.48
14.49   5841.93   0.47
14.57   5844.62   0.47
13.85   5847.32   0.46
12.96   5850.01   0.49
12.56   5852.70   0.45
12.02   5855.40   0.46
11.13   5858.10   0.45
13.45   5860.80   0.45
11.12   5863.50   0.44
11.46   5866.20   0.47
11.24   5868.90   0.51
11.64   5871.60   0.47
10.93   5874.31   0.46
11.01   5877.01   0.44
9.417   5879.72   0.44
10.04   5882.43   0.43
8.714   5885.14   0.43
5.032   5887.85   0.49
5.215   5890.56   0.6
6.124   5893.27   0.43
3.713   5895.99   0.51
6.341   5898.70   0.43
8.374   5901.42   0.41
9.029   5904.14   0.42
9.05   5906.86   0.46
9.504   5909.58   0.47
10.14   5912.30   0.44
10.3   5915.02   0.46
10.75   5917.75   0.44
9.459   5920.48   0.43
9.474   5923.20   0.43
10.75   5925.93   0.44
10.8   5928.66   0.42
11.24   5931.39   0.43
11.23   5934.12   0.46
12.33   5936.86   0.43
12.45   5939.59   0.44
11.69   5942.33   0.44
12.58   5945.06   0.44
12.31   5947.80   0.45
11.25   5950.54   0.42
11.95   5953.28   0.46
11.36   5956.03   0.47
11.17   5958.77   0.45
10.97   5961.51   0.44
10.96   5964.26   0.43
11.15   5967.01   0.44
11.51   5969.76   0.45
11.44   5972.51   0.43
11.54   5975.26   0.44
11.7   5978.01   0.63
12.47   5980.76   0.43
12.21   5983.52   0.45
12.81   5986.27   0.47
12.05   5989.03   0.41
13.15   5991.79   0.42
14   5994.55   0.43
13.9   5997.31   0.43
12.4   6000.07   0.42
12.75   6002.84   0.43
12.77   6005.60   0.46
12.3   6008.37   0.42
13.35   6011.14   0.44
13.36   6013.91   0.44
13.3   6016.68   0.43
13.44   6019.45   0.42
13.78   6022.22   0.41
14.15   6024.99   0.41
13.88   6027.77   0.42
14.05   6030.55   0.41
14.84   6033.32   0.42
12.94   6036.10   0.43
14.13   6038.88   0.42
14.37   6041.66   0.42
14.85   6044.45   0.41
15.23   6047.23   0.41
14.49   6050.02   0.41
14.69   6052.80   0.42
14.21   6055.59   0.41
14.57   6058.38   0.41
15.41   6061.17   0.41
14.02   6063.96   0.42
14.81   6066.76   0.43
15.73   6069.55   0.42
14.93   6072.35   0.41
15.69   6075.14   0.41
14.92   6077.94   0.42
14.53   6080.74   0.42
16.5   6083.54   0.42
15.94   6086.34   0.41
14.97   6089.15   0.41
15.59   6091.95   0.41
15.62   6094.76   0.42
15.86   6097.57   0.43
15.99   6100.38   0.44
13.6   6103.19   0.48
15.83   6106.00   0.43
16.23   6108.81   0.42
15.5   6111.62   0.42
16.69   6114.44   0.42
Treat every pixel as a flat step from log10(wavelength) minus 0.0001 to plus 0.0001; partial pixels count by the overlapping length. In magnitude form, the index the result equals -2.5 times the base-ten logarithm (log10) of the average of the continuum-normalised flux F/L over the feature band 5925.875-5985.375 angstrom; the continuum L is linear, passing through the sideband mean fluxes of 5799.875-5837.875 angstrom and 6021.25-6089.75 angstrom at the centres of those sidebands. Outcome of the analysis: 0.256 mag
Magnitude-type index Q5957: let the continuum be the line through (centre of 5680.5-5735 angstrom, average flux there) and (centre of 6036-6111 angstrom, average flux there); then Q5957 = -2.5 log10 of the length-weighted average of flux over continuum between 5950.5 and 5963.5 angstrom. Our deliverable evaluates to 0.25 mag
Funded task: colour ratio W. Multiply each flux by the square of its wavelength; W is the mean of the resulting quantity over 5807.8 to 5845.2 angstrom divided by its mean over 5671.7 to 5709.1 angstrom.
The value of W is 1.24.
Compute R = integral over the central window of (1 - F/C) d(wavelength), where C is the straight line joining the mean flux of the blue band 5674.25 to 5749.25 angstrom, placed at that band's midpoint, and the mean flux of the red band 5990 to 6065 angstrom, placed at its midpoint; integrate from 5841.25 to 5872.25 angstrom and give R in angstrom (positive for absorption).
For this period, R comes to 1.9 angstrom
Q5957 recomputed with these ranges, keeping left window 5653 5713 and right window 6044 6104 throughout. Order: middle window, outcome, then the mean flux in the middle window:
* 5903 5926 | 0.38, 9.79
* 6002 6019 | 0.13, 13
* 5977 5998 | 0.13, 12.8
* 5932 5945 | 0.18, 12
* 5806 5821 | -0.11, 14.4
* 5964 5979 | 0.25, 11.4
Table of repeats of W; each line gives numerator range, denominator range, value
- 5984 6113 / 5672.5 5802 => 1.18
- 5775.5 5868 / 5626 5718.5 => 1.26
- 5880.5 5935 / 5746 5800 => 0.63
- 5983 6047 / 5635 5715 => 1.27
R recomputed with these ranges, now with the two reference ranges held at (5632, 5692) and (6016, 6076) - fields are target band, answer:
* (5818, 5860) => -2.42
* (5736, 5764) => -4.03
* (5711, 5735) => -2.61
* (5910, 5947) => 7.10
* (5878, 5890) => 4.61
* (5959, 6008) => 6.29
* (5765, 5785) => -2.12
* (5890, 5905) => 7.78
